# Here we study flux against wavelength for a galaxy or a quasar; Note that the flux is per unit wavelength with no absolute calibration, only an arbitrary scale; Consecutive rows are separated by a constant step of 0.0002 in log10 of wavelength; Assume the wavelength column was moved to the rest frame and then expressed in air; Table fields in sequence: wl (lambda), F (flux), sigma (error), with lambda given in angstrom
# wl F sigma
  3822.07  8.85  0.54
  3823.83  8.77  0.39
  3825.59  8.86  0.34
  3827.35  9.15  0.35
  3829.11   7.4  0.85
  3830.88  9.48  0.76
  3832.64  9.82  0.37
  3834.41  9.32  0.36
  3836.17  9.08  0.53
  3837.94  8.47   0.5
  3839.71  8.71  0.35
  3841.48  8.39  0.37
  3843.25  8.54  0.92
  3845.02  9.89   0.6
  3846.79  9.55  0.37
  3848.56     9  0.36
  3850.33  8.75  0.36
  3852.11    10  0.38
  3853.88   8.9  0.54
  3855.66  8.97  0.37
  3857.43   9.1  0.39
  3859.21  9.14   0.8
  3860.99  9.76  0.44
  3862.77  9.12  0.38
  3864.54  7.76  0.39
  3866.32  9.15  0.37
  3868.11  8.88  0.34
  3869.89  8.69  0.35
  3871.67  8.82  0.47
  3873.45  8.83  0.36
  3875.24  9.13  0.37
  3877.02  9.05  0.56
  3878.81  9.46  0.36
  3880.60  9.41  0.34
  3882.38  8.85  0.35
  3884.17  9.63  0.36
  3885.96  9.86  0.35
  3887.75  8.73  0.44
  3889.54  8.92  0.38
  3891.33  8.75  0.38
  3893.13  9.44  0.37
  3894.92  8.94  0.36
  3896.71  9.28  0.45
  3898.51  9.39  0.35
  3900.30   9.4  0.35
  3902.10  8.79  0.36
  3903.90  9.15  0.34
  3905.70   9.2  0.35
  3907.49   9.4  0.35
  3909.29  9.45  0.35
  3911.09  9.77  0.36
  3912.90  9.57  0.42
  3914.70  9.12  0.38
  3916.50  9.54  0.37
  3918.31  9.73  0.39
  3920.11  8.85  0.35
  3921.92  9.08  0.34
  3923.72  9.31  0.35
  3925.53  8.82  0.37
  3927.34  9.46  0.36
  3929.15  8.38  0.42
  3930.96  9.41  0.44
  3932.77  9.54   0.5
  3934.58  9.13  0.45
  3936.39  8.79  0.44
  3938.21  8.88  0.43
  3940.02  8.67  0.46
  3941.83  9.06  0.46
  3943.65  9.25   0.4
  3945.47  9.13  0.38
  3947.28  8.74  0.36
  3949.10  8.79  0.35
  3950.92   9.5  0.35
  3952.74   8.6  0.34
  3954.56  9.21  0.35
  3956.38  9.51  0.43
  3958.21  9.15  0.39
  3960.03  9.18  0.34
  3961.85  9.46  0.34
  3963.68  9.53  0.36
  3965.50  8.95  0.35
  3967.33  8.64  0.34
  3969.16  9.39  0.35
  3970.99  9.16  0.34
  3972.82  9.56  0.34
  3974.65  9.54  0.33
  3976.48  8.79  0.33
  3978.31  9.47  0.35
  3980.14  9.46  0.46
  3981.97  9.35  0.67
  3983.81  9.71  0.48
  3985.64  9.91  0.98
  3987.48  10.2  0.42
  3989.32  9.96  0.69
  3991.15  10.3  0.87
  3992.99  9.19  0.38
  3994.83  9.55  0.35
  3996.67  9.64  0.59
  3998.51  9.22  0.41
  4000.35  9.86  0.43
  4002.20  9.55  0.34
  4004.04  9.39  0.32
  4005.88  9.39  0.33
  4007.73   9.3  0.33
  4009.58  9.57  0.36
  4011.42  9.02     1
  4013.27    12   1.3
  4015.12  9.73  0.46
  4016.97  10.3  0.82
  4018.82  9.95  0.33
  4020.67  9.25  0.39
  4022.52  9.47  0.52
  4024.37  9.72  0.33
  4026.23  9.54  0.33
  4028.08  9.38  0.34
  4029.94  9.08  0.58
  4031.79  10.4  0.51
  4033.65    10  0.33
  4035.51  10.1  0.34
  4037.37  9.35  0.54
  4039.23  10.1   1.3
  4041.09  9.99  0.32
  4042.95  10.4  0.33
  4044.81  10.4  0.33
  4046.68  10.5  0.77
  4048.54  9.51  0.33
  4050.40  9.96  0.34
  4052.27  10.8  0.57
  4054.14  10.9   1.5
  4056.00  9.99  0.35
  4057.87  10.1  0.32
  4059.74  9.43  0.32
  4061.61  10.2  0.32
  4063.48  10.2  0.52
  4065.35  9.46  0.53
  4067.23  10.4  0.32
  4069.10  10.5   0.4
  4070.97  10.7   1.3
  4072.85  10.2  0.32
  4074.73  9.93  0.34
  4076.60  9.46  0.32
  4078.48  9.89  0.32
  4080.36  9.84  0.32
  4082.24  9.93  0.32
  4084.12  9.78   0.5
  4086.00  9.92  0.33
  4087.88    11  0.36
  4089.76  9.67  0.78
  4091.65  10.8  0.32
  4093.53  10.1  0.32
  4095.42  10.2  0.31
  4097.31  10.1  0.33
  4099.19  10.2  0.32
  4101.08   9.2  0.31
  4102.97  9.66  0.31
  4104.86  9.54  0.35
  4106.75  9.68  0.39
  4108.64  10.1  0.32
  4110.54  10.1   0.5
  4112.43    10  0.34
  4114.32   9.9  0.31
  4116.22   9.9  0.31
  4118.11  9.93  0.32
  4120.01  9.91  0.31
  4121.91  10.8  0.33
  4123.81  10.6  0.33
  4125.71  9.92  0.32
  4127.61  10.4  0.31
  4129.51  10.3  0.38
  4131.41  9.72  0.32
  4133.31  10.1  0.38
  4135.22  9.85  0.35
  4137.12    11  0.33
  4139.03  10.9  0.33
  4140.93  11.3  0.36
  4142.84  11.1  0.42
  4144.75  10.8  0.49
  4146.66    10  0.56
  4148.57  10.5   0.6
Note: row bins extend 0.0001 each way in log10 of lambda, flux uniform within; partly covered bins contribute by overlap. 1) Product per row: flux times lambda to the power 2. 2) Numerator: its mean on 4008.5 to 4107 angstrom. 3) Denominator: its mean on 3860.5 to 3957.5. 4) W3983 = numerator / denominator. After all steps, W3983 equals 1.18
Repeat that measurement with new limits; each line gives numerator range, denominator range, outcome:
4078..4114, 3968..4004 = 1.10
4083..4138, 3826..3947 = 1.24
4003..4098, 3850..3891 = 1.20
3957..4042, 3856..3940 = 1.11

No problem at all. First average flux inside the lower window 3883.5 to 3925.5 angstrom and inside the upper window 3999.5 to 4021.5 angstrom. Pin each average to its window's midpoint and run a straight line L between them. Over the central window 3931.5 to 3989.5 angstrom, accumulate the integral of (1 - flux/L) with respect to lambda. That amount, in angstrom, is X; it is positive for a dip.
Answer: 1.7 angstrom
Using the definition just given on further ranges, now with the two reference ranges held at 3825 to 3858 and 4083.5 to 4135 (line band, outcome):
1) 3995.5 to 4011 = 0.27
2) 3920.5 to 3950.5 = 1.13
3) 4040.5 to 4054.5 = -0.68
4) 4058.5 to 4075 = -0.38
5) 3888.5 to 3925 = 0.10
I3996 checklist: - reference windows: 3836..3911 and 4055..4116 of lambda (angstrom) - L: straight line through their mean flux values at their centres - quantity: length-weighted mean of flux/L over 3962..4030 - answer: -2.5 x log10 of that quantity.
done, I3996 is 0.01 mag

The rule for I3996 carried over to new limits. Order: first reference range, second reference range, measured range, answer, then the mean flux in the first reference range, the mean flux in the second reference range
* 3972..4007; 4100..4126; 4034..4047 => -0.04 mag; 9.58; 9.95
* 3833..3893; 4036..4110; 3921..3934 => 0.03 mag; 9.06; 10.1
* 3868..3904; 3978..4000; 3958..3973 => 0.04 mag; 9.12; 9.68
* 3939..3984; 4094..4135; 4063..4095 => -0.03 mag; 9.18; 10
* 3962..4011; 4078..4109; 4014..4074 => -0.03 mag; 9.48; 9.98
